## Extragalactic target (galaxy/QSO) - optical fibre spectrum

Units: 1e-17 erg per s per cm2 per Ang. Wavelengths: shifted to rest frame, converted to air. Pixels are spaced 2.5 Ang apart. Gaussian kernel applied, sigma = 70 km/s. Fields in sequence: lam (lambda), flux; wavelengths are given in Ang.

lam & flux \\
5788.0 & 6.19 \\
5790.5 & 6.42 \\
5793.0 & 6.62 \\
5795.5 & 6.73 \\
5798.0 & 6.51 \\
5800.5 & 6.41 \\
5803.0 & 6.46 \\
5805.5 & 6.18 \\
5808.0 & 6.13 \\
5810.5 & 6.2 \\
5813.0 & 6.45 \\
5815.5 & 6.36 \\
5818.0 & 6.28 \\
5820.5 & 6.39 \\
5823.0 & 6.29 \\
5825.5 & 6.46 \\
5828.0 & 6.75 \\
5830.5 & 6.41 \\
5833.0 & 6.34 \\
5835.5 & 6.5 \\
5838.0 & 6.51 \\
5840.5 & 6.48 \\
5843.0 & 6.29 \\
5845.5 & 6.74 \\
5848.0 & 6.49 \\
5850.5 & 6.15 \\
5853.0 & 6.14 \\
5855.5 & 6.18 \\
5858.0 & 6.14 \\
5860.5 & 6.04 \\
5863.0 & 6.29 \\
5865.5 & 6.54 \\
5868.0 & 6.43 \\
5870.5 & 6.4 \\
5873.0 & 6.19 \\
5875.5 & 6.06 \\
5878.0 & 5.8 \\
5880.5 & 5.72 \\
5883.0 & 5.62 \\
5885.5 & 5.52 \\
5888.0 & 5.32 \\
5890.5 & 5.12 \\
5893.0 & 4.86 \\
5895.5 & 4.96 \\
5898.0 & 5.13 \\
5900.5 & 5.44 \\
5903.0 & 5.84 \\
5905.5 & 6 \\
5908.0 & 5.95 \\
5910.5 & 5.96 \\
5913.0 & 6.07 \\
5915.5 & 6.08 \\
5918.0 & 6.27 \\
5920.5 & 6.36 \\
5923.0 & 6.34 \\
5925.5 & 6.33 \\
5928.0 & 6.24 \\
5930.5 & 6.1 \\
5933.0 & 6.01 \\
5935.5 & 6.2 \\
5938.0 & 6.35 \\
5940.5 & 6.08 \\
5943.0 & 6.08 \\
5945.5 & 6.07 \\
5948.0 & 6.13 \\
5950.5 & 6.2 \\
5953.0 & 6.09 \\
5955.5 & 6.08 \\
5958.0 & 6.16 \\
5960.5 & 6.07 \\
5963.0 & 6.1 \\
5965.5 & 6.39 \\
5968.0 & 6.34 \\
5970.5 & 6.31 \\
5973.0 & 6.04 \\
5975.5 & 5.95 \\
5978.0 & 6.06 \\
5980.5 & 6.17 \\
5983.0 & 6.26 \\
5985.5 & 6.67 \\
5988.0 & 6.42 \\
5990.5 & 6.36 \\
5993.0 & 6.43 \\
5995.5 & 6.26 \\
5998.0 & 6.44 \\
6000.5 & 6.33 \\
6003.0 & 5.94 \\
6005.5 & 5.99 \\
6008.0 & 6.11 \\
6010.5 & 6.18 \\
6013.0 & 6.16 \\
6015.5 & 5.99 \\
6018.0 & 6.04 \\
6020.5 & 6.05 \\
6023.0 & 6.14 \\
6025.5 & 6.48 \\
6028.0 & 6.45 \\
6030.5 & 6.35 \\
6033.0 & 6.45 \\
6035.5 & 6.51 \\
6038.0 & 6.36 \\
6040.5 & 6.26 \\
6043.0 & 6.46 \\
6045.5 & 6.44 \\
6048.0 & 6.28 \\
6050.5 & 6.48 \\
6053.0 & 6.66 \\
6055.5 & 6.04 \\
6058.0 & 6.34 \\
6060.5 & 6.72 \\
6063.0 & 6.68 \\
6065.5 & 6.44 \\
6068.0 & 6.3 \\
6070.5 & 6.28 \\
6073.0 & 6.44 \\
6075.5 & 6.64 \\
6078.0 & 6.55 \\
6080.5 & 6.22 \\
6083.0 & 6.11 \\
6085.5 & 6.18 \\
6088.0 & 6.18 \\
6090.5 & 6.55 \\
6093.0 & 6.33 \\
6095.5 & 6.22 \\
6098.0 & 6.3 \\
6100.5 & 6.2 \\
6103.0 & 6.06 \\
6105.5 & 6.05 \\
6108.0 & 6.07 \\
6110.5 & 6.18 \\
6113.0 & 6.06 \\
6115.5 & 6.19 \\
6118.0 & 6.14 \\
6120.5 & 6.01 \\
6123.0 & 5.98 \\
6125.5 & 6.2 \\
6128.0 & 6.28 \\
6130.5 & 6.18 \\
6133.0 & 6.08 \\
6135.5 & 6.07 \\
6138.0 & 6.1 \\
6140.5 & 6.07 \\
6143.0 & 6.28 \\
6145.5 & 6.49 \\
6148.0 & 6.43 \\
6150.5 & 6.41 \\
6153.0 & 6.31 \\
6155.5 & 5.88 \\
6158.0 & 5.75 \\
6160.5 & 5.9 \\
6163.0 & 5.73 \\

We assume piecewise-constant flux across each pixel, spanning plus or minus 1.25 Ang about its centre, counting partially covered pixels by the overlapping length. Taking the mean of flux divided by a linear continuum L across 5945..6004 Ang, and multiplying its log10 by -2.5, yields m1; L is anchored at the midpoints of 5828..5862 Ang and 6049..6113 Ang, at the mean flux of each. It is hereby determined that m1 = 0.02 mag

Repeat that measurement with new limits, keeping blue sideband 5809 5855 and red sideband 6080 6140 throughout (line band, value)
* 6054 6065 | -0.04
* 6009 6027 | 0.02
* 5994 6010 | 0.01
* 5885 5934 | 0.10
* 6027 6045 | -0.03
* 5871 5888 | 0.10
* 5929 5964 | 0.03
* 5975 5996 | -0.01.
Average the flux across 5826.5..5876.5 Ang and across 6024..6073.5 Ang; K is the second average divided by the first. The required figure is 1.01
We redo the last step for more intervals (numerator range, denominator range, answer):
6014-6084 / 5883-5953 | 1.08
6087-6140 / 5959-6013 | 0.99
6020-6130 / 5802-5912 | 1.04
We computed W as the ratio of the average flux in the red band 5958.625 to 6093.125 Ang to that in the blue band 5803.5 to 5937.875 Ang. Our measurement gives 1.0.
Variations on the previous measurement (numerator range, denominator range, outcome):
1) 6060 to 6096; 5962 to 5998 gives 1.02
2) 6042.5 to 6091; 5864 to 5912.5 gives 1.11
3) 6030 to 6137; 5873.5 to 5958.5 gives 1.07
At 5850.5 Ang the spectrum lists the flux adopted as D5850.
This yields 6.15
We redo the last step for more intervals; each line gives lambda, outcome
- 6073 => 6.44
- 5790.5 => 6.42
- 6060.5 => 6.72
